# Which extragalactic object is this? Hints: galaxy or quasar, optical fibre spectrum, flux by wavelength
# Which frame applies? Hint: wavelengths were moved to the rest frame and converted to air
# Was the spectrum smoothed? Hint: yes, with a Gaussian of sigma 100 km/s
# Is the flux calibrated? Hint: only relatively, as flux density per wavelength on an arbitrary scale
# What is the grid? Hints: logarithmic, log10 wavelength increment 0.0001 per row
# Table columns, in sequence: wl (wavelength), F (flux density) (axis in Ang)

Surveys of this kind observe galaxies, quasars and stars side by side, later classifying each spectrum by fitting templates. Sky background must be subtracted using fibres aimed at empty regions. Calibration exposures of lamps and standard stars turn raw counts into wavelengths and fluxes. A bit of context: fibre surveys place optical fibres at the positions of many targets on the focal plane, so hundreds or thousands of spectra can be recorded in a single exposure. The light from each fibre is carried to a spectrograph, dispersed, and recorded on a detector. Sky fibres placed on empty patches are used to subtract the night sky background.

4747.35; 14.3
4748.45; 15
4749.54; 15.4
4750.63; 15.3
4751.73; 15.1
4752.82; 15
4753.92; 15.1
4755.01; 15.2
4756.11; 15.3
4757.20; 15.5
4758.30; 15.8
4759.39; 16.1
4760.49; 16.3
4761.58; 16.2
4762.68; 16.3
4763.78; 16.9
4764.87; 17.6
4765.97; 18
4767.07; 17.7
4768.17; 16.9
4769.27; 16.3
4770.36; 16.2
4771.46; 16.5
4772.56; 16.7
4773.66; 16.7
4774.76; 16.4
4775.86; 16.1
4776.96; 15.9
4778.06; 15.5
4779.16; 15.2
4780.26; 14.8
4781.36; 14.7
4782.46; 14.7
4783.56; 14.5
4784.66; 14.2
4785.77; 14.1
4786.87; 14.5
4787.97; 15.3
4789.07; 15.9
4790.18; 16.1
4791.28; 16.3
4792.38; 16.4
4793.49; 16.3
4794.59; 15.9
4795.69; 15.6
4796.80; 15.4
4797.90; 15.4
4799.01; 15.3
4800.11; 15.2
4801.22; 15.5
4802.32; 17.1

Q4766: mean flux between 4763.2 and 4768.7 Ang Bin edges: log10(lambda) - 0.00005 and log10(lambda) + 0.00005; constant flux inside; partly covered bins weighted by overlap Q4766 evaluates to 17.4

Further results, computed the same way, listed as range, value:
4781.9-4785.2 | 14.5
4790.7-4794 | 16.3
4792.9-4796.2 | 15.9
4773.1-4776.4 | 16.4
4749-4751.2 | 15.3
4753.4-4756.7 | 15.2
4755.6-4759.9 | 15.7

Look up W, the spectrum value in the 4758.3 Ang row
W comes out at 15.8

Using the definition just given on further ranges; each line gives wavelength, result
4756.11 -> 15.3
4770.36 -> 16.2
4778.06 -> 15.5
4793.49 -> 16.3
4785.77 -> 14.1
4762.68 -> 16.3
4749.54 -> 15.4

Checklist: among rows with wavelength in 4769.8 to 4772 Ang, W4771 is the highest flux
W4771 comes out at 16.5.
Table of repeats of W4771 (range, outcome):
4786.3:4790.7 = 16.1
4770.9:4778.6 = 16.7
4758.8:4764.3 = 16.9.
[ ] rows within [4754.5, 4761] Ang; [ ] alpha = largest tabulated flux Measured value 16.3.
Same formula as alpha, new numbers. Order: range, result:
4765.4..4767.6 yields 18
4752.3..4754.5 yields 15.1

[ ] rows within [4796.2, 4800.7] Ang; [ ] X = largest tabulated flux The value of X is 15.4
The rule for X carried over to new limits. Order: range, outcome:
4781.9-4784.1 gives 14.7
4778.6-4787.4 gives 15.2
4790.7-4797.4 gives 16.4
